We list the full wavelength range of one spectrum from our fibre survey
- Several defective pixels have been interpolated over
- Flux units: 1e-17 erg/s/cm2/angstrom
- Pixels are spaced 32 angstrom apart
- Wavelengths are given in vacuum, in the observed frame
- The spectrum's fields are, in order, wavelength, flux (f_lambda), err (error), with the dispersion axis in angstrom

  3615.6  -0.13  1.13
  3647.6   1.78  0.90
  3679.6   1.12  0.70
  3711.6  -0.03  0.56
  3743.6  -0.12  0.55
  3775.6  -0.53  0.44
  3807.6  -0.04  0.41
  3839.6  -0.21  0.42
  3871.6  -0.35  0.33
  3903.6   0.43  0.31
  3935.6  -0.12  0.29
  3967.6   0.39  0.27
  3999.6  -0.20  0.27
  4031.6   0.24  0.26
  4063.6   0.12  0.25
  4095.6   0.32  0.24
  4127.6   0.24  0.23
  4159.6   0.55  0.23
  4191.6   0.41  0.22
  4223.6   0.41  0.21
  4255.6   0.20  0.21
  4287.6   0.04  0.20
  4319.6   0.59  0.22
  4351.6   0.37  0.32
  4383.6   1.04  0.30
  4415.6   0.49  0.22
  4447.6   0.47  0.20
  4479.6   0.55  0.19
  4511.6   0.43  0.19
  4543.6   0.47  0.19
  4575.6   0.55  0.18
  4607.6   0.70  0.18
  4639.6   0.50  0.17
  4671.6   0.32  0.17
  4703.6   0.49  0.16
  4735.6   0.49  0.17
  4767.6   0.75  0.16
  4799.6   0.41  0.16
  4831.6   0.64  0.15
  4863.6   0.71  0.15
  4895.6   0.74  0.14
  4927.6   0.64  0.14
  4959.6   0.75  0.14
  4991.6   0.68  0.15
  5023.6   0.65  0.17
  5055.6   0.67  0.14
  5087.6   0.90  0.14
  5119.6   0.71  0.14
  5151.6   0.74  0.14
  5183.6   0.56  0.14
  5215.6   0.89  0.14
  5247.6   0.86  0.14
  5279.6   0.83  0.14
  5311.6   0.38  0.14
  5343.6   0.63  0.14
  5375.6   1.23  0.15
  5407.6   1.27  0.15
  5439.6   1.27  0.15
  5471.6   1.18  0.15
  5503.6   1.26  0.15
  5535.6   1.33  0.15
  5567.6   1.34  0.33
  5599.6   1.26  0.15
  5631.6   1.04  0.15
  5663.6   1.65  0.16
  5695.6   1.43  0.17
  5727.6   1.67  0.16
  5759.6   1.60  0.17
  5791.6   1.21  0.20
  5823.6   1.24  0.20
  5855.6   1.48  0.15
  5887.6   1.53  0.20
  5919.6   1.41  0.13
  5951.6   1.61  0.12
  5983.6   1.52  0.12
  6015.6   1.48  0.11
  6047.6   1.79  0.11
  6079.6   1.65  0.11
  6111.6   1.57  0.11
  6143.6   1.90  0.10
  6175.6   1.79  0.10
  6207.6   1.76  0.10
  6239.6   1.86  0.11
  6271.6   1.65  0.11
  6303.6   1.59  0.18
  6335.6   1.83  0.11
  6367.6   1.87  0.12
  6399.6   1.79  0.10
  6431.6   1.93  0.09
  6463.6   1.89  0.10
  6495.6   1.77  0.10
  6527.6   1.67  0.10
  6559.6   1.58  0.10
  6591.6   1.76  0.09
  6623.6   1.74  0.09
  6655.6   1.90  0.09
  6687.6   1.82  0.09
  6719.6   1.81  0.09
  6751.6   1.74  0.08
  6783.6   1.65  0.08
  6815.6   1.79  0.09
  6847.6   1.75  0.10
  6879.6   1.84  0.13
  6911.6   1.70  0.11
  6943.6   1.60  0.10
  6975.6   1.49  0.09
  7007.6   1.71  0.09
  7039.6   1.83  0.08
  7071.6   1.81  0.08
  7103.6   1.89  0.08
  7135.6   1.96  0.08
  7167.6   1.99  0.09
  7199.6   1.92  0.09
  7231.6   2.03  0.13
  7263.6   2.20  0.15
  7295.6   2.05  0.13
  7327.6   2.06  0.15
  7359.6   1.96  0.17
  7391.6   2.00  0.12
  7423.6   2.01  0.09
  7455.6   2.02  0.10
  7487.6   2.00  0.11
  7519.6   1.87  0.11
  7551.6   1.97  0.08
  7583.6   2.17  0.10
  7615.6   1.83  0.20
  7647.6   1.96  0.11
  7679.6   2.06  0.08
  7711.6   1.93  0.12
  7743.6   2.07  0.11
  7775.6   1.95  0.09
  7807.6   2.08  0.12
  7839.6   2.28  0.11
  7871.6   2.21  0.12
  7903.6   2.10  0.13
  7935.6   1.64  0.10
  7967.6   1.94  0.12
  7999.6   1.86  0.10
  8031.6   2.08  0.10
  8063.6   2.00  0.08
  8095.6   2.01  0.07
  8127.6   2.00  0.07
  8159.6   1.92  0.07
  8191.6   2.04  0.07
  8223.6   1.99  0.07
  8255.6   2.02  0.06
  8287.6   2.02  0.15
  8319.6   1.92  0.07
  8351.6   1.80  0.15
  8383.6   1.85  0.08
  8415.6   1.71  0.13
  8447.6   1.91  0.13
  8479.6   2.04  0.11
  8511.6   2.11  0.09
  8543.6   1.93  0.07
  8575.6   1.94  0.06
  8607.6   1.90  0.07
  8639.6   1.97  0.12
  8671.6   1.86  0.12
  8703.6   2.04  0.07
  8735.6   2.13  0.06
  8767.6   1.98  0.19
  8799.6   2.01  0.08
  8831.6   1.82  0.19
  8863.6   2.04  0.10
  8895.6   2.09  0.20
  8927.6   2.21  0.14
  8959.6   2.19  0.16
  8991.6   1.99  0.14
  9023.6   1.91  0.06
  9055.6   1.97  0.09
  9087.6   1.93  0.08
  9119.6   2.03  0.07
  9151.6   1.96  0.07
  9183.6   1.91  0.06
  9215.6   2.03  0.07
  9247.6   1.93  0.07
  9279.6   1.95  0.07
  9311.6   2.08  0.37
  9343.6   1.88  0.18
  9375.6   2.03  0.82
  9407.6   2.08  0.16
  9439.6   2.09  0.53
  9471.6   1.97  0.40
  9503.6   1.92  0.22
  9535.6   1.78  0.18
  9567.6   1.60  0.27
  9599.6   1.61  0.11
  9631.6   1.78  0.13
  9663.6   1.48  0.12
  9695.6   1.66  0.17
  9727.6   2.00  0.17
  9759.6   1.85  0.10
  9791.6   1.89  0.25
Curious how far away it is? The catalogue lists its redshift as 0.347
